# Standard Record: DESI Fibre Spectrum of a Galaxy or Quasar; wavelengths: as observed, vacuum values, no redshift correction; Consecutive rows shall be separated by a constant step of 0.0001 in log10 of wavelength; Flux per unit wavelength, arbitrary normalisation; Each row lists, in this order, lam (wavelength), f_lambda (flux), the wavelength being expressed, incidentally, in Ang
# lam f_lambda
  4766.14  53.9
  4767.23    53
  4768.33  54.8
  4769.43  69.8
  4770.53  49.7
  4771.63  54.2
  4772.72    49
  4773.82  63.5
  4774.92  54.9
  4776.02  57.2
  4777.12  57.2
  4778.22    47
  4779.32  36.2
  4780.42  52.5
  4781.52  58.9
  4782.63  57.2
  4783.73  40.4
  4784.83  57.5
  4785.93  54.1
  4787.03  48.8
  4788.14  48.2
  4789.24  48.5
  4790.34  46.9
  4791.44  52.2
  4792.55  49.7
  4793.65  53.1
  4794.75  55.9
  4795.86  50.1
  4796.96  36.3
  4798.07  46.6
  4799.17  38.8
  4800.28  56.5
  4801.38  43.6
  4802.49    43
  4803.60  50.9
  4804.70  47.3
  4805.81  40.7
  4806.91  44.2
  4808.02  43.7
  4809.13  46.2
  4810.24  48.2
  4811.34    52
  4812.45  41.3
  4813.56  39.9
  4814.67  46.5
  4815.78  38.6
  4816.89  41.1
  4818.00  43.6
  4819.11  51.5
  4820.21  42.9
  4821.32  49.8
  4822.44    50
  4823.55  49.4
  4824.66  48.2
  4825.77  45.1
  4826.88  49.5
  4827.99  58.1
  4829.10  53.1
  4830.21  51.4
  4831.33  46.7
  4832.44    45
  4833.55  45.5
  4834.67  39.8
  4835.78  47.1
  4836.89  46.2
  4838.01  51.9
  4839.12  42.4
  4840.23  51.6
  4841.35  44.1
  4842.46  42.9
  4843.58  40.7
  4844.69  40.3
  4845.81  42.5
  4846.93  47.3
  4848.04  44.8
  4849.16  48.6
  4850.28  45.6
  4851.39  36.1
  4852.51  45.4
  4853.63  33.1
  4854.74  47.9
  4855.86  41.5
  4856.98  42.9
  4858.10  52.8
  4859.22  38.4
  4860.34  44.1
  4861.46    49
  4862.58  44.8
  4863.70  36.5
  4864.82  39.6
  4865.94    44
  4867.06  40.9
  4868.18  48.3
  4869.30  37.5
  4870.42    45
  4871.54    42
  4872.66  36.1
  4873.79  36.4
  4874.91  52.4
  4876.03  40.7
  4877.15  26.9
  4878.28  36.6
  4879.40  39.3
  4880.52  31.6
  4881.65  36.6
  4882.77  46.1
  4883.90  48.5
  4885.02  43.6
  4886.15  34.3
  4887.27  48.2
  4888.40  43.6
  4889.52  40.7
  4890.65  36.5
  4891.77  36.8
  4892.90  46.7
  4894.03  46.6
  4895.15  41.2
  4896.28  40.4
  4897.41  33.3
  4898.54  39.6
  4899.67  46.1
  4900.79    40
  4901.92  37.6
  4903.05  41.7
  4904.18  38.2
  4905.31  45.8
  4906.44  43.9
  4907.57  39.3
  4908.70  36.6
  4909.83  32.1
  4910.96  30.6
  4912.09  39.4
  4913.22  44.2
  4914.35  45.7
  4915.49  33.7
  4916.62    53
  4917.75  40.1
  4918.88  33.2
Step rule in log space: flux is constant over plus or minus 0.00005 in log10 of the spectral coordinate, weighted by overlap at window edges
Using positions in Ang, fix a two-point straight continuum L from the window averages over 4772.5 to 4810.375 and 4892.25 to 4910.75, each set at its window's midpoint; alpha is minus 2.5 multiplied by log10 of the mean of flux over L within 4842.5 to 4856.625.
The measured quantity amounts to 0.04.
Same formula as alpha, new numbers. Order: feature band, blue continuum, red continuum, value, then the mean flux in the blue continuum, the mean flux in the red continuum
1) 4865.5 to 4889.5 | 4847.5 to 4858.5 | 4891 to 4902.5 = 0.03 mag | 43.7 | 40.8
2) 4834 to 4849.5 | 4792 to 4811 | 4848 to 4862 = -0.01 mag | 46.8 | 43.8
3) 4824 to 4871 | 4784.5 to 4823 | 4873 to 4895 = -0.03 mag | 47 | 40.6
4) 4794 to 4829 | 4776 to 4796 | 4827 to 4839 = 0.07 mag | 51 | 48.3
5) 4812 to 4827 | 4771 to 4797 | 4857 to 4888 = 0.05 mag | 51.5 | 41.5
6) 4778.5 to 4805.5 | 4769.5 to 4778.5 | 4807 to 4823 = 0.04 mag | 55.2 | 45.3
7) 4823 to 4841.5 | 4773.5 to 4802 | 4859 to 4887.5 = -0.06 mag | 50.3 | 41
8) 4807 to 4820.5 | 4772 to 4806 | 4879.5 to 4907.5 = 0.07 mag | 49.9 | 41.1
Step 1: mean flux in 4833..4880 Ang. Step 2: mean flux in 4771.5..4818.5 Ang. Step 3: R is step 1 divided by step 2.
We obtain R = 0.89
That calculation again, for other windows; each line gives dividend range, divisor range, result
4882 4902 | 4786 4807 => 0.87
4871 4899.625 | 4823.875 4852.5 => 0.87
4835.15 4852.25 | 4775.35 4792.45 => 0.88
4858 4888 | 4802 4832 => 0.88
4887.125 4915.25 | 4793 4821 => 0.88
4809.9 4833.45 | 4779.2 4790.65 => 0.93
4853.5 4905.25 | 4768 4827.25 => 0.84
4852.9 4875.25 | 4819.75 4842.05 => 0.89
